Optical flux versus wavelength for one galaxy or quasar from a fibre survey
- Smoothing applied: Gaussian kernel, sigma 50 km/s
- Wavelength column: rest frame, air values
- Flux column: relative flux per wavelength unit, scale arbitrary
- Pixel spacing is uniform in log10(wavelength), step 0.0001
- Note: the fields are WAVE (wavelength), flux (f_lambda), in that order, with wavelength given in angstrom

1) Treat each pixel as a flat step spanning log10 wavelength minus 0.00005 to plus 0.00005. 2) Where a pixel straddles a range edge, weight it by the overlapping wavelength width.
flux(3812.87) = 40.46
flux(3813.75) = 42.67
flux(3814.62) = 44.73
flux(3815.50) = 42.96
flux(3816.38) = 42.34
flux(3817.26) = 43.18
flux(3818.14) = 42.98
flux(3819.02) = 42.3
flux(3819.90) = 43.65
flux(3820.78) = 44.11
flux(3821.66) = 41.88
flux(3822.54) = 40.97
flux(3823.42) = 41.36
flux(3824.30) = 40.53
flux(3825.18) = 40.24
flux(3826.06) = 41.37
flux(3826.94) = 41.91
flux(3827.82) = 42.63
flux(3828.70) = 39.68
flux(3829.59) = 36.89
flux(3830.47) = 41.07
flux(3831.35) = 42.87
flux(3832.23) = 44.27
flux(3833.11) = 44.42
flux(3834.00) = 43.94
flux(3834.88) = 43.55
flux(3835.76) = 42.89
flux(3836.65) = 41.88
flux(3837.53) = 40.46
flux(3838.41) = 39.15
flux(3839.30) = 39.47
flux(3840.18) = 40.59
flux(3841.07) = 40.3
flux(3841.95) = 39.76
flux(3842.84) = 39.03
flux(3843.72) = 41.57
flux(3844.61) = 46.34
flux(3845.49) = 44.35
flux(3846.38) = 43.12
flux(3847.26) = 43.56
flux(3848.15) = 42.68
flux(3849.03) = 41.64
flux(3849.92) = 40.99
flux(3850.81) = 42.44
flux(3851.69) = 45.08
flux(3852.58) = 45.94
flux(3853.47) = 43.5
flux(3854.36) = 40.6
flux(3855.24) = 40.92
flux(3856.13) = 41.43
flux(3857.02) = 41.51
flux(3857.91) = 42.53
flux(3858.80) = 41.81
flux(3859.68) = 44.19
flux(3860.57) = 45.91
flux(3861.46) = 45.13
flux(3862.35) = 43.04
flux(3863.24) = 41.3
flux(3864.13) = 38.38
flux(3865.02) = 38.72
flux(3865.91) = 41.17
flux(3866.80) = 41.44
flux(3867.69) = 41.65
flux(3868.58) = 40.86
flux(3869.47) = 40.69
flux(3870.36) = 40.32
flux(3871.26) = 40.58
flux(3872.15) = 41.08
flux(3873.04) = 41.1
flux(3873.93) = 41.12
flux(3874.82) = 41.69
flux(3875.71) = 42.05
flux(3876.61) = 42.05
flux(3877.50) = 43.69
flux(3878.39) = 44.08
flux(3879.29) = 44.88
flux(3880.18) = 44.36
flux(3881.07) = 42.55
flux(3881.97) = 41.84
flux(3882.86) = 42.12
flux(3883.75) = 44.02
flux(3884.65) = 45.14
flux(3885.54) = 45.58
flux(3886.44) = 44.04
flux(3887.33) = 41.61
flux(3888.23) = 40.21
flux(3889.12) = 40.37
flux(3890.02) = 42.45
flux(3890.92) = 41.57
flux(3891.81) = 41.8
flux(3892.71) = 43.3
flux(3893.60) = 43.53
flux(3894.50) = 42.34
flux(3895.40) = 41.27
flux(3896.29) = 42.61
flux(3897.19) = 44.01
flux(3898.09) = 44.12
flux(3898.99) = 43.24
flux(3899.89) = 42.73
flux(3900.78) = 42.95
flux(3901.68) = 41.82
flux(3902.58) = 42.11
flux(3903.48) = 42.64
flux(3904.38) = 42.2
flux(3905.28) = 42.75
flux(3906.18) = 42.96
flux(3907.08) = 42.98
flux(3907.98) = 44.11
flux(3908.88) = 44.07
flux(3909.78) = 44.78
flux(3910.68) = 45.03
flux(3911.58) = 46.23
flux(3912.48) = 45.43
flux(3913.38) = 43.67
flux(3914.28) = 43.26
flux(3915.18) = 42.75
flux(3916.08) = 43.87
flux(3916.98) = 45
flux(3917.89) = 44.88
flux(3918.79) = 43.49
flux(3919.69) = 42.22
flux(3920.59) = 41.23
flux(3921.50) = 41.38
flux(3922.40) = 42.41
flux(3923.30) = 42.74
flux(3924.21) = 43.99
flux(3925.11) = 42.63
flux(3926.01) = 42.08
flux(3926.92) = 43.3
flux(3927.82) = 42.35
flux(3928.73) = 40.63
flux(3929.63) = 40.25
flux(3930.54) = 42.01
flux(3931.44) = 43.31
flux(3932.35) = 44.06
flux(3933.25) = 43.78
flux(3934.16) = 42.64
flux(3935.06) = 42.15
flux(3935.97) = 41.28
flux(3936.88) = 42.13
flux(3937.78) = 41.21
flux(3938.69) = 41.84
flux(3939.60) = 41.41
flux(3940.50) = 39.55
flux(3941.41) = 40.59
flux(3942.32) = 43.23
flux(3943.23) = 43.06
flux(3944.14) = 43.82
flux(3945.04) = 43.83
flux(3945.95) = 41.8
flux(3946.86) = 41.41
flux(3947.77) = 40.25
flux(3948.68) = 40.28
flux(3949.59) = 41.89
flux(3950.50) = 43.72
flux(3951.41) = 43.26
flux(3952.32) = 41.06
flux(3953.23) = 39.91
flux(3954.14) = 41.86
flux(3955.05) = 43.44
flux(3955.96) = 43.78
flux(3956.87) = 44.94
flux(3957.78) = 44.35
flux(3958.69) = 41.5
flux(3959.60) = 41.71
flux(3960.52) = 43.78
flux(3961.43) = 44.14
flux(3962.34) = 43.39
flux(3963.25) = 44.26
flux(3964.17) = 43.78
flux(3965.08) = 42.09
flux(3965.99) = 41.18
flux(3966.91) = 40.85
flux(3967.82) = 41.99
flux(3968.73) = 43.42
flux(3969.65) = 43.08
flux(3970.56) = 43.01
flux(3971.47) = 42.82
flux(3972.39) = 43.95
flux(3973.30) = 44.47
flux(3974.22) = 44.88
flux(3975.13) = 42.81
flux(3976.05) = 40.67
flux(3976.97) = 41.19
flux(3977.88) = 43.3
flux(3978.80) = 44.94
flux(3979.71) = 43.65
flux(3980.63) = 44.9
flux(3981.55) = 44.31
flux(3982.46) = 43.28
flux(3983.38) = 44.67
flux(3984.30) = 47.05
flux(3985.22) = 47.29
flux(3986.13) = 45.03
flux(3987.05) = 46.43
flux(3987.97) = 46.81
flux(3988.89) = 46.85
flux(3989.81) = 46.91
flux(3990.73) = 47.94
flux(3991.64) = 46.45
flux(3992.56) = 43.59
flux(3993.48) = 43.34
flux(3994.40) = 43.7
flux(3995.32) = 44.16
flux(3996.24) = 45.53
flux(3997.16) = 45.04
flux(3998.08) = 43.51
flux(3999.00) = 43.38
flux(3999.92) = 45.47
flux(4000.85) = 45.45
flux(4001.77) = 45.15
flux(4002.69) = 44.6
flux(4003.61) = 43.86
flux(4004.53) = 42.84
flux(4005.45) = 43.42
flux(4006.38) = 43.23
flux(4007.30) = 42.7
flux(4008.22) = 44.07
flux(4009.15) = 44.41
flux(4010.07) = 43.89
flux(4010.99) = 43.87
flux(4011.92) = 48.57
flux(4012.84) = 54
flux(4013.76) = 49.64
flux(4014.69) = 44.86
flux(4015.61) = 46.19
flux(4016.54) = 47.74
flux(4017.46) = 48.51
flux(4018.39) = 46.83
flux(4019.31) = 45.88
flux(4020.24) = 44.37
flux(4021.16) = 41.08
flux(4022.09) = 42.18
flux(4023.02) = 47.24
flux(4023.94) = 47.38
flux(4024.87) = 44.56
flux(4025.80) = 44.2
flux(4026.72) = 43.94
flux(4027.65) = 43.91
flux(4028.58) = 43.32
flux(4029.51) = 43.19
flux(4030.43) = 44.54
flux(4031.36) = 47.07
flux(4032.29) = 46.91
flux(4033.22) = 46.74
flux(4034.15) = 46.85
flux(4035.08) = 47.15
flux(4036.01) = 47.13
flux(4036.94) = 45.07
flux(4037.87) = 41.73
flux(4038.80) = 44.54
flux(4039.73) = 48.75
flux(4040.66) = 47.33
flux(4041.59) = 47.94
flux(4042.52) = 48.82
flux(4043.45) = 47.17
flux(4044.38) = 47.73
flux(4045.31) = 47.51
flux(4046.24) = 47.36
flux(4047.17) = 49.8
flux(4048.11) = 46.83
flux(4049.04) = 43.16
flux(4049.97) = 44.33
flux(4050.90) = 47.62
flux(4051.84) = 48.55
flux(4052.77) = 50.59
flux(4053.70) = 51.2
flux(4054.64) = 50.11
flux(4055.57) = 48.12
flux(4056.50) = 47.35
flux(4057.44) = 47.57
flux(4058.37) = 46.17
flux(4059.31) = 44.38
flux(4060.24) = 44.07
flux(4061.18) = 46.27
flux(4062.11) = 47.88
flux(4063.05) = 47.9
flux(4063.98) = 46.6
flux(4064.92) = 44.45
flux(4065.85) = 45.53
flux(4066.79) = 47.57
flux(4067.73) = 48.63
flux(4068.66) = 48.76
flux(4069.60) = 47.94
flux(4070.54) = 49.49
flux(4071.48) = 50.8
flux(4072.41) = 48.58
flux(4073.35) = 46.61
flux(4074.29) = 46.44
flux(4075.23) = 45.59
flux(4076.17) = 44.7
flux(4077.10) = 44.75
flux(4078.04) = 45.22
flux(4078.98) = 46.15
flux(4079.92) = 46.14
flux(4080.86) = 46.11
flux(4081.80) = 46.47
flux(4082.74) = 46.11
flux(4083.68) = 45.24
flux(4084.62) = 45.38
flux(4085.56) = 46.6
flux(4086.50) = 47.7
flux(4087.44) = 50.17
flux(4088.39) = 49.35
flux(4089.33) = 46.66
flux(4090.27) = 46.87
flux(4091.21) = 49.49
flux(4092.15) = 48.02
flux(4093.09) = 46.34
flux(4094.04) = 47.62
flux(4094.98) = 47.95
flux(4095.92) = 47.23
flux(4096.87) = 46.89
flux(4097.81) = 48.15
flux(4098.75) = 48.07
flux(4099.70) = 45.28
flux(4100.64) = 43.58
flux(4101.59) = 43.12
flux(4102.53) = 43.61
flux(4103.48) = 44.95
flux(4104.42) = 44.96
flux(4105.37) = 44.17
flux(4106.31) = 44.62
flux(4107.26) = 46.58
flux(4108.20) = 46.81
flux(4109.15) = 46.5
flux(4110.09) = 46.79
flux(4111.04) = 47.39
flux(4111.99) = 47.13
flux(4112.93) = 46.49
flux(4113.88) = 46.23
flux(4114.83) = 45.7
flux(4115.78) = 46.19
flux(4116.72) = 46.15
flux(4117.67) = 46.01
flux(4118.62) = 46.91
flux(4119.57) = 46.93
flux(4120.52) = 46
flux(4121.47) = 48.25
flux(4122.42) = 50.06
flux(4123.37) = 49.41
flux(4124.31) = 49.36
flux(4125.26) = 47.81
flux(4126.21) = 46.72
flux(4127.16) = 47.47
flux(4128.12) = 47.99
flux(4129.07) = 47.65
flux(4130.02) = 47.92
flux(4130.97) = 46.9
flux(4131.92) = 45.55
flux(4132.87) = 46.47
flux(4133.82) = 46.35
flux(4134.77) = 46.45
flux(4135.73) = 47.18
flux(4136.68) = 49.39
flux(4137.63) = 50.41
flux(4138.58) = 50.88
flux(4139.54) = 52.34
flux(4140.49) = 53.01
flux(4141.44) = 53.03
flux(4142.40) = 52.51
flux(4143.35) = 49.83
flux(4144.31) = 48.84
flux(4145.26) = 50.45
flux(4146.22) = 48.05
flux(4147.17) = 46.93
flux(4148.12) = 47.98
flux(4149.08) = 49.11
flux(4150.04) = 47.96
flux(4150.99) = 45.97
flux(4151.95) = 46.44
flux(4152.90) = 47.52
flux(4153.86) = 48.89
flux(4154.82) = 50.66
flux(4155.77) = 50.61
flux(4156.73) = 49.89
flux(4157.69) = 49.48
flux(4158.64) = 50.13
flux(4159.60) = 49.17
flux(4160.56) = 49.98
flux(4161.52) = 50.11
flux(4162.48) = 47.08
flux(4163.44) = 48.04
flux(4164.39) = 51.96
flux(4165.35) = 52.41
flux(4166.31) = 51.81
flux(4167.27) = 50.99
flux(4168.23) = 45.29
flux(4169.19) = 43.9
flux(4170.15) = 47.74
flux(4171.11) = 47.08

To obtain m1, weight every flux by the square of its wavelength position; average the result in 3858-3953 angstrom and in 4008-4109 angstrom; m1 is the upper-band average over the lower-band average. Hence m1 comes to 1.2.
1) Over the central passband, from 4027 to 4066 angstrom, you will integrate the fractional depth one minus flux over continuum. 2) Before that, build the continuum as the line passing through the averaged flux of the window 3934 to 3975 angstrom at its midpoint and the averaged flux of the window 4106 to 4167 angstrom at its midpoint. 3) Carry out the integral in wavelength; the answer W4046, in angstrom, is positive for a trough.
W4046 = -1.0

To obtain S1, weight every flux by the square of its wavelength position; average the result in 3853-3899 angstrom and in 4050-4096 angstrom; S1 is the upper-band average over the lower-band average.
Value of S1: 1.23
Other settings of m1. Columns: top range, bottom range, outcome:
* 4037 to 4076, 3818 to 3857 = 1.26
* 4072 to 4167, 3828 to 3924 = 1.27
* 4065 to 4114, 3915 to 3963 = 1.18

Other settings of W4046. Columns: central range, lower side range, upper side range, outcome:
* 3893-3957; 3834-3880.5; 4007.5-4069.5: 1.4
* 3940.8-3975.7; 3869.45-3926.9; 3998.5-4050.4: 1.2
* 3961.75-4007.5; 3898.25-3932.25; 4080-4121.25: 0.2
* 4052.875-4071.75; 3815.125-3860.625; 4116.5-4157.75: -0.3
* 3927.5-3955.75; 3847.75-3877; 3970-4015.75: 1.1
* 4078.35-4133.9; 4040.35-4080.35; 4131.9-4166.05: 1.7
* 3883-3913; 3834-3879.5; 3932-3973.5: -0.7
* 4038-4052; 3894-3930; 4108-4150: -0.3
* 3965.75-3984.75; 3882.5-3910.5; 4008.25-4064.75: 0.6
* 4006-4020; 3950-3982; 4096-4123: -0.7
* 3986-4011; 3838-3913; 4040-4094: 0.4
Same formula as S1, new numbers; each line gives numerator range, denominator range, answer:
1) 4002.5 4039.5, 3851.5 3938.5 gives 1.13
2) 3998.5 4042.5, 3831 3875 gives 1.18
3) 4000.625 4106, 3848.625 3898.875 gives 1.20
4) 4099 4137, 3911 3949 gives 1.20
